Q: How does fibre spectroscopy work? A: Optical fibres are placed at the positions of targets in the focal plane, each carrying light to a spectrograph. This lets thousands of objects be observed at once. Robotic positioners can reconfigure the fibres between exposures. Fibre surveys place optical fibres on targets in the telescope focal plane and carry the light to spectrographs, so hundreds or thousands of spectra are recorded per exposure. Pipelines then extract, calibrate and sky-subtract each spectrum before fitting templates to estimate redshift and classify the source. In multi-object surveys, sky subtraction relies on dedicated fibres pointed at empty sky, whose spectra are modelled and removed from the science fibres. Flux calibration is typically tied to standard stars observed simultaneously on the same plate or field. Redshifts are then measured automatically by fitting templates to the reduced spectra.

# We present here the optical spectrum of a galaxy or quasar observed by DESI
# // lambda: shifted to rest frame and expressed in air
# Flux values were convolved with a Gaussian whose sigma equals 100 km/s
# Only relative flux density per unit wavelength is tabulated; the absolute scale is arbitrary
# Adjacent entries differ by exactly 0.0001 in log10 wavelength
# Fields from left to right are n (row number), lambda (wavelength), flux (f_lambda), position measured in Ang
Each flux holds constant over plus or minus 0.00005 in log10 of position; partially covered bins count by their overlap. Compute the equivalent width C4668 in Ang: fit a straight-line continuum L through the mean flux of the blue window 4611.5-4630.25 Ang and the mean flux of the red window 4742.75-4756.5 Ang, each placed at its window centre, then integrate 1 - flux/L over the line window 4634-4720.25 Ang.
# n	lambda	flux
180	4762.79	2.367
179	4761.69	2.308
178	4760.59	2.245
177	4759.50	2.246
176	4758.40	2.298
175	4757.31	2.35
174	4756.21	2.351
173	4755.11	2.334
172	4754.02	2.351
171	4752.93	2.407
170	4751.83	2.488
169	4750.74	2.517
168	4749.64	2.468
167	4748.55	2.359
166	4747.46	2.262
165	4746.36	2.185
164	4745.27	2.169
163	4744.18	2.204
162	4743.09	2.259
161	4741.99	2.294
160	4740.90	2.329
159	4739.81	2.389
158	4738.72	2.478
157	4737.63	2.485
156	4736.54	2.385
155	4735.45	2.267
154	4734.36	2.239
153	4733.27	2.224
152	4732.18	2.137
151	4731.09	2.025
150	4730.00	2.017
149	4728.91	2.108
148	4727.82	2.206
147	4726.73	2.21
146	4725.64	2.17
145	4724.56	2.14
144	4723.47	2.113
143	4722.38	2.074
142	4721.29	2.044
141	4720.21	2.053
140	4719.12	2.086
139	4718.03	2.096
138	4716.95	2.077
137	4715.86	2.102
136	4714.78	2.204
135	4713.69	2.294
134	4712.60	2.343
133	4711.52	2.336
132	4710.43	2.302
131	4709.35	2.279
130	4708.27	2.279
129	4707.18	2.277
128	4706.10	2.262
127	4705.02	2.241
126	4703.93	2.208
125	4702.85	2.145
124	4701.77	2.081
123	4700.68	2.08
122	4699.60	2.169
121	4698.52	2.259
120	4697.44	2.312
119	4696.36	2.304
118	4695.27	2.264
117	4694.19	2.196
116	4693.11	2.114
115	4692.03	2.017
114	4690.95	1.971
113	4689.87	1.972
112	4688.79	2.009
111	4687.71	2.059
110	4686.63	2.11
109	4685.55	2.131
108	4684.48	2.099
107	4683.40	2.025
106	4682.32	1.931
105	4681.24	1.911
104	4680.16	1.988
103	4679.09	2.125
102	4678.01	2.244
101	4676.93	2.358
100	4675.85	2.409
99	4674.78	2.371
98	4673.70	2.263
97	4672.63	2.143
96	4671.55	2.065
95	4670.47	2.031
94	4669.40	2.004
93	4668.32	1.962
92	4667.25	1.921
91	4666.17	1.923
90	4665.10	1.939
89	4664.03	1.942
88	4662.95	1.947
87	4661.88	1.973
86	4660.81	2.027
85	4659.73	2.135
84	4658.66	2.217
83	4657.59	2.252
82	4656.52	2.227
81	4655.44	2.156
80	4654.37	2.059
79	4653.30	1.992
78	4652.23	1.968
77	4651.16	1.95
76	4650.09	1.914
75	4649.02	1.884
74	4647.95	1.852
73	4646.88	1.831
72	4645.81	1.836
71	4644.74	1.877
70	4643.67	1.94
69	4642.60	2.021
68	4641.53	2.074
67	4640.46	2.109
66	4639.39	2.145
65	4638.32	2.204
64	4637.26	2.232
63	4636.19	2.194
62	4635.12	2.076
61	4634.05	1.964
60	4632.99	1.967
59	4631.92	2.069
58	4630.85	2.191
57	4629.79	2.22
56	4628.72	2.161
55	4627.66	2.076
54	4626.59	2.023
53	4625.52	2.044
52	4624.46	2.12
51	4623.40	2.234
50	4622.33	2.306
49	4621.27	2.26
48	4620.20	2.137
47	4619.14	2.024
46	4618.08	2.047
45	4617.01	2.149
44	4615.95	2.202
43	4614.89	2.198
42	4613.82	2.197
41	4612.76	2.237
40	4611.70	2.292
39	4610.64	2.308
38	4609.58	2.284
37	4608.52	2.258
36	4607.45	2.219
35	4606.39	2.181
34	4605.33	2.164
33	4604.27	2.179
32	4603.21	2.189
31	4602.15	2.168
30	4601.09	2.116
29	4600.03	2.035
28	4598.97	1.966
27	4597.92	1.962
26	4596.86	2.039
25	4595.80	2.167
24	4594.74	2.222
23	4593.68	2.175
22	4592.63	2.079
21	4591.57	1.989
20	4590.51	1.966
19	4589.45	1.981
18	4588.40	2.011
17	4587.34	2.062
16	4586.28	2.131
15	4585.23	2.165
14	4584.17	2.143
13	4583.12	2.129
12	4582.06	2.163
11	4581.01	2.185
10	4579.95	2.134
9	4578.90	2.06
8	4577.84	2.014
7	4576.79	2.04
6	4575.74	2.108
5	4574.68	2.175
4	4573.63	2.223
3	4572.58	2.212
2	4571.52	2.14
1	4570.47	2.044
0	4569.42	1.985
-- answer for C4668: 5.1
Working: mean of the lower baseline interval 2.16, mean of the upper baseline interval 2.34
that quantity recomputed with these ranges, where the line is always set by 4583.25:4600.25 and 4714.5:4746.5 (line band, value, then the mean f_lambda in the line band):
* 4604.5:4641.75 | -1.09 Ang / 2.16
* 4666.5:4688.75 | 0.45 Ang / 2.1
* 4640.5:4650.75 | 0.94 Ang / 1.92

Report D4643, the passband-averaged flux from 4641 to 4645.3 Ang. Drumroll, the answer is 1.98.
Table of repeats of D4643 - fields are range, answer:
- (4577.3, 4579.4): 2.03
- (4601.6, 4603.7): 2.18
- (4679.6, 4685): 1.99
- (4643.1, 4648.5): 1.87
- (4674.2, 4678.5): 2.34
